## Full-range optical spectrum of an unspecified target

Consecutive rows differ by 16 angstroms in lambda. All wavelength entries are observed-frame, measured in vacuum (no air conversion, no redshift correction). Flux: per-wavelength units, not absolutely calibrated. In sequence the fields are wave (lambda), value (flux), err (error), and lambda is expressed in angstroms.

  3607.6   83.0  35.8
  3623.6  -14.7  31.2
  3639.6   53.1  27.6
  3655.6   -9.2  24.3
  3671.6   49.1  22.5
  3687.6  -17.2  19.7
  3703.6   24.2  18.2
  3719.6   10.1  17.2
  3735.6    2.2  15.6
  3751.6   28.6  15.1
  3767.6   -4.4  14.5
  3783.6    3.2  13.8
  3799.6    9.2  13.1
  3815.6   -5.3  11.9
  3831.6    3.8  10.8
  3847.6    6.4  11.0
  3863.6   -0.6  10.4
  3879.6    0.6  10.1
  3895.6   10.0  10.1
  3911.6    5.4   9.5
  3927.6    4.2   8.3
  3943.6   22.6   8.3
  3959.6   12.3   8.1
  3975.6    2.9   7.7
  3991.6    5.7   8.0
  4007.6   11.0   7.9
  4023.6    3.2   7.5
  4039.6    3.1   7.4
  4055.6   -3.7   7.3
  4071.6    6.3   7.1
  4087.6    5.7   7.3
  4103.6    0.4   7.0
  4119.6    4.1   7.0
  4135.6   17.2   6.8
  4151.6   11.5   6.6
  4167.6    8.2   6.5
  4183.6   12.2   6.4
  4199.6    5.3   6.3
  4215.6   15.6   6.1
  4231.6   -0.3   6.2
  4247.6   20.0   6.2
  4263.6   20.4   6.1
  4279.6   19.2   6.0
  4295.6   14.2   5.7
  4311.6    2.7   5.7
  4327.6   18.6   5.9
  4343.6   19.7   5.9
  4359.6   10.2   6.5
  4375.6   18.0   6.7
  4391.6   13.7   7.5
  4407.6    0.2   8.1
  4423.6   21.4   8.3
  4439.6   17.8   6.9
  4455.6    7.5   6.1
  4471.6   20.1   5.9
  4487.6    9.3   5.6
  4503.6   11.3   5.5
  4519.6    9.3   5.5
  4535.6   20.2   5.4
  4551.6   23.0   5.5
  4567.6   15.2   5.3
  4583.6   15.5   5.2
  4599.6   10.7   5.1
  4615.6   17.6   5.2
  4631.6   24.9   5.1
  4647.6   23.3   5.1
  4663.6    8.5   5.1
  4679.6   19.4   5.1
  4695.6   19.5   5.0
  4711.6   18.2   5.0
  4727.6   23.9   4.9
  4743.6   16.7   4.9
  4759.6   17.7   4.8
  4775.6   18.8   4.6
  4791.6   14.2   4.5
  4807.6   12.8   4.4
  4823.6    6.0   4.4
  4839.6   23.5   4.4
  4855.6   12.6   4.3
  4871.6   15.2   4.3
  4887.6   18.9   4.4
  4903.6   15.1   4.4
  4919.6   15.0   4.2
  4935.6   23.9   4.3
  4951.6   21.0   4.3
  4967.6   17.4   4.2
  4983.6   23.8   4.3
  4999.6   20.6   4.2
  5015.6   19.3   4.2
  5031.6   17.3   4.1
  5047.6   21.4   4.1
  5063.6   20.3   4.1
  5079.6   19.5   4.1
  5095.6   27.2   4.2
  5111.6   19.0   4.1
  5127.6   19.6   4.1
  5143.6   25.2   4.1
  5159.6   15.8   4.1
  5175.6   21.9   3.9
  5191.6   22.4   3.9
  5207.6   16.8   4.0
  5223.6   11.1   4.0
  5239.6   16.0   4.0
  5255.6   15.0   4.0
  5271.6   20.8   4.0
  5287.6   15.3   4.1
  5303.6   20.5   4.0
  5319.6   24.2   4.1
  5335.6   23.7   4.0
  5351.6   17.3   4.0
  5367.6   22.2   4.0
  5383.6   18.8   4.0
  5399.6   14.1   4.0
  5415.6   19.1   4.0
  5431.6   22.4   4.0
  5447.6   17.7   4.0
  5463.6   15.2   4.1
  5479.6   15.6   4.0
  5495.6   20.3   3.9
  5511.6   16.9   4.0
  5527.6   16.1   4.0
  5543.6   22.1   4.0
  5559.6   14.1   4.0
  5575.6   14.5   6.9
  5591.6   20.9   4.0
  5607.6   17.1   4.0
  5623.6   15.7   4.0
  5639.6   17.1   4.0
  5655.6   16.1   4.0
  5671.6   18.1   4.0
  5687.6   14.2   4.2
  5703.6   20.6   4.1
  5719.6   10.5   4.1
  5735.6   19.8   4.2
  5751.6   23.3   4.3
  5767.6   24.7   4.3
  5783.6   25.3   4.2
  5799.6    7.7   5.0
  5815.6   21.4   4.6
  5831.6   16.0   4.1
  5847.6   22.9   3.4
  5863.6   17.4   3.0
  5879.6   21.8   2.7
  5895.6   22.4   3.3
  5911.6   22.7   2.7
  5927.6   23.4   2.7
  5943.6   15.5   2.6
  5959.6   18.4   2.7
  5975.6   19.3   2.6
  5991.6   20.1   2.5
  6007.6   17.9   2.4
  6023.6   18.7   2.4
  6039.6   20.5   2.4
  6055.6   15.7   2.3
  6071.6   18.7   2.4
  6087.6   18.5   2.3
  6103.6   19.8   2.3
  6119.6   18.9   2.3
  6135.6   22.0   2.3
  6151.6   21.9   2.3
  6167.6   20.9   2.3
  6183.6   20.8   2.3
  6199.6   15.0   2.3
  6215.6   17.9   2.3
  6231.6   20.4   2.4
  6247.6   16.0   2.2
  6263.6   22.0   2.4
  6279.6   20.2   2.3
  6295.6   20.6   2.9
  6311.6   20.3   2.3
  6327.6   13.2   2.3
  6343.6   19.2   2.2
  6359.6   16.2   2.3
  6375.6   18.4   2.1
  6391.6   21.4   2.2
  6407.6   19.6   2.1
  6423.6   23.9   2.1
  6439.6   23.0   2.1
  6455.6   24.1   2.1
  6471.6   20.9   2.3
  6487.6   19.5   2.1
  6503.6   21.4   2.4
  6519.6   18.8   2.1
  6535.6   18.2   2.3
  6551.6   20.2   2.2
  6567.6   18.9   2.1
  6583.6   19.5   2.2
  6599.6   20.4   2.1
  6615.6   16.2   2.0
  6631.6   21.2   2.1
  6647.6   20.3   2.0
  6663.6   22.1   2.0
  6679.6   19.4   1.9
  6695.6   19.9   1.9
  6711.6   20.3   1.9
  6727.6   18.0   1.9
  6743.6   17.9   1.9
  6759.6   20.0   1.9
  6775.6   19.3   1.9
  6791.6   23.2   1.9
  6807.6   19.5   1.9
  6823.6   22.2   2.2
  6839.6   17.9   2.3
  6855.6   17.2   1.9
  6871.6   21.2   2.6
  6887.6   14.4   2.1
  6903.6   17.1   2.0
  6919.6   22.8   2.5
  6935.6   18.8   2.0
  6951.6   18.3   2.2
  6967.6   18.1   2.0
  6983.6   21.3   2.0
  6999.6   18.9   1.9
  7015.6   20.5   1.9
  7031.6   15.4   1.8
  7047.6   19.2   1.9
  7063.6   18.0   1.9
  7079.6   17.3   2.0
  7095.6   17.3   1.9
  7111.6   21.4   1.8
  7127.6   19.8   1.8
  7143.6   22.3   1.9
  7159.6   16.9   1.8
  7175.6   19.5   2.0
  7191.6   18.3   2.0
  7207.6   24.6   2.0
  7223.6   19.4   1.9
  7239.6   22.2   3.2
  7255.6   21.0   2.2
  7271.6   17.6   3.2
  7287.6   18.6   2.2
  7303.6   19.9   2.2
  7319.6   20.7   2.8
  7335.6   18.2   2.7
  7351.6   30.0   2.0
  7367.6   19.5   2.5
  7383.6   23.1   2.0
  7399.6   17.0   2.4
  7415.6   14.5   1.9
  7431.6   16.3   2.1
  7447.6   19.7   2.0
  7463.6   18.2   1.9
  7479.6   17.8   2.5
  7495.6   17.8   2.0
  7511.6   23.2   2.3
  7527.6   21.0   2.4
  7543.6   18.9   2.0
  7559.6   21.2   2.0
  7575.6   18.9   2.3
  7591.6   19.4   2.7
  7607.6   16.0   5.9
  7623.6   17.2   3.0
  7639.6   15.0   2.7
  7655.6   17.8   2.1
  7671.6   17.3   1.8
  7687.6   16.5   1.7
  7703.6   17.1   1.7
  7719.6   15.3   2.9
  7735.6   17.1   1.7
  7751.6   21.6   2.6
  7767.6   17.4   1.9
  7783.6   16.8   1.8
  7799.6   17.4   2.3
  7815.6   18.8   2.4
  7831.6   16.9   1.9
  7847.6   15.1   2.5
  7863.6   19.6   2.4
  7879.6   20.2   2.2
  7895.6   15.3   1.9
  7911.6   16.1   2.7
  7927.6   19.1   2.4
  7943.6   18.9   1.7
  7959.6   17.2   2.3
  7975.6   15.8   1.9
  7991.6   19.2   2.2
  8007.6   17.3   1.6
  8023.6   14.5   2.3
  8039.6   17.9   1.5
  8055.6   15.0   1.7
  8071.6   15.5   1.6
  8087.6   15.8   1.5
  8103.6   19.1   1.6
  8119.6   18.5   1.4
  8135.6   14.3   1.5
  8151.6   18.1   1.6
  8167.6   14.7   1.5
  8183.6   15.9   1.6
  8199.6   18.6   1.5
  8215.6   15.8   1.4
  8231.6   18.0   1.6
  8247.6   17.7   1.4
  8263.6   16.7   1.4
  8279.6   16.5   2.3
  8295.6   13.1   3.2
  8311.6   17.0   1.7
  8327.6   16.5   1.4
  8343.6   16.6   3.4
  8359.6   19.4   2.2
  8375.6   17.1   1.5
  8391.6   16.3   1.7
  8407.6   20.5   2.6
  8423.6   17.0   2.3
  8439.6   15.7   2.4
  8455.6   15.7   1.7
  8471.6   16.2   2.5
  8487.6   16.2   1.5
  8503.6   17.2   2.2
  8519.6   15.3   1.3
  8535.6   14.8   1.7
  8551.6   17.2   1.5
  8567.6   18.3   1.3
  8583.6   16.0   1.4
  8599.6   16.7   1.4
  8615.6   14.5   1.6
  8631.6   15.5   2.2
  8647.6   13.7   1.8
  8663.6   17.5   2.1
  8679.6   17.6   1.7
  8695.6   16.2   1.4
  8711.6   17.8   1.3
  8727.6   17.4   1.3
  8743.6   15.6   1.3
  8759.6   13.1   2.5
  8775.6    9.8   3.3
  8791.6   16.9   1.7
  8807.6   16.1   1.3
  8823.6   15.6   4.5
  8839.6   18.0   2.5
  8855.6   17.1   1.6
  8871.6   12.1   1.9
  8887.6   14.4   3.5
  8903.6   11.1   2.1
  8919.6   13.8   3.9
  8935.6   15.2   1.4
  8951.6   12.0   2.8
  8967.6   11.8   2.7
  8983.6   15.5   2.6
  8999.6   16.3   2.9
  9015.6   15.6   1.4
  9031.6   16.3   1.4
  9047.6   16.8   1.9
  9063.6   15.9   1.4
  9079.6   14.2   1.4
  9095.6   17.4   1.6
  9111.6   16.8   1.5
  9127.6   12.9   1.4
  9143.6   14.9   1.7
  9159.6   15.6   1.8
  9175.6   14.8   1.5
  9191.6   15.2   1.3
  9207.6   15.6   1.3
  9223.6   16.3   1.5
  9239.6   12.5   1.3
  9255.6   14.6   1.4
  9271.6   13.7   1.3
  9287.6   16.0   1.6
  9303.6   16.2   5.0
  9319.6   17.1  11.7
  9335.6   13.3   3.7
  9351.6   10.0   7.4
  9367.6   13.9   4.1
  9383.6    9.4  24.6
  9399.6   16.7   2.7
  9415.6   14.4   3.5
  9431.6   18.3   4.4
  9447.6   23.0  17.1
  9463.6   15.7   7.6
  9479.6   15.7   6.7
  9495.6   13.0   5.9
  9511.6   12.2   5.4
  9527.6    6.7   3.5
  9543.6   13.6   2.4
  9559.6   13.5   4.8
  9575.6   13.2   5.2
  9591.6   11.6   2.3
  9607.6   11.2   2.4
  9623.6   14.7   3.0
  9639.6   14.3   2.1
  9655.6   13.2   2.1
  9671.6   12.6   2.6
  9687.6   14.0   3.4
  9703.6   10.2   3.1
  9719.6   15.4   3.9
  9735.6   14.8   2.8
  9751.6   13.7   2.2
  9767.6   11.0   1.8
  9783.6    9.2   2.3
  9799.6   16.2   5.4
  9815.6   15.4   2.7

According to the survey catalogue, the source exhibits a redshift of 0.121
